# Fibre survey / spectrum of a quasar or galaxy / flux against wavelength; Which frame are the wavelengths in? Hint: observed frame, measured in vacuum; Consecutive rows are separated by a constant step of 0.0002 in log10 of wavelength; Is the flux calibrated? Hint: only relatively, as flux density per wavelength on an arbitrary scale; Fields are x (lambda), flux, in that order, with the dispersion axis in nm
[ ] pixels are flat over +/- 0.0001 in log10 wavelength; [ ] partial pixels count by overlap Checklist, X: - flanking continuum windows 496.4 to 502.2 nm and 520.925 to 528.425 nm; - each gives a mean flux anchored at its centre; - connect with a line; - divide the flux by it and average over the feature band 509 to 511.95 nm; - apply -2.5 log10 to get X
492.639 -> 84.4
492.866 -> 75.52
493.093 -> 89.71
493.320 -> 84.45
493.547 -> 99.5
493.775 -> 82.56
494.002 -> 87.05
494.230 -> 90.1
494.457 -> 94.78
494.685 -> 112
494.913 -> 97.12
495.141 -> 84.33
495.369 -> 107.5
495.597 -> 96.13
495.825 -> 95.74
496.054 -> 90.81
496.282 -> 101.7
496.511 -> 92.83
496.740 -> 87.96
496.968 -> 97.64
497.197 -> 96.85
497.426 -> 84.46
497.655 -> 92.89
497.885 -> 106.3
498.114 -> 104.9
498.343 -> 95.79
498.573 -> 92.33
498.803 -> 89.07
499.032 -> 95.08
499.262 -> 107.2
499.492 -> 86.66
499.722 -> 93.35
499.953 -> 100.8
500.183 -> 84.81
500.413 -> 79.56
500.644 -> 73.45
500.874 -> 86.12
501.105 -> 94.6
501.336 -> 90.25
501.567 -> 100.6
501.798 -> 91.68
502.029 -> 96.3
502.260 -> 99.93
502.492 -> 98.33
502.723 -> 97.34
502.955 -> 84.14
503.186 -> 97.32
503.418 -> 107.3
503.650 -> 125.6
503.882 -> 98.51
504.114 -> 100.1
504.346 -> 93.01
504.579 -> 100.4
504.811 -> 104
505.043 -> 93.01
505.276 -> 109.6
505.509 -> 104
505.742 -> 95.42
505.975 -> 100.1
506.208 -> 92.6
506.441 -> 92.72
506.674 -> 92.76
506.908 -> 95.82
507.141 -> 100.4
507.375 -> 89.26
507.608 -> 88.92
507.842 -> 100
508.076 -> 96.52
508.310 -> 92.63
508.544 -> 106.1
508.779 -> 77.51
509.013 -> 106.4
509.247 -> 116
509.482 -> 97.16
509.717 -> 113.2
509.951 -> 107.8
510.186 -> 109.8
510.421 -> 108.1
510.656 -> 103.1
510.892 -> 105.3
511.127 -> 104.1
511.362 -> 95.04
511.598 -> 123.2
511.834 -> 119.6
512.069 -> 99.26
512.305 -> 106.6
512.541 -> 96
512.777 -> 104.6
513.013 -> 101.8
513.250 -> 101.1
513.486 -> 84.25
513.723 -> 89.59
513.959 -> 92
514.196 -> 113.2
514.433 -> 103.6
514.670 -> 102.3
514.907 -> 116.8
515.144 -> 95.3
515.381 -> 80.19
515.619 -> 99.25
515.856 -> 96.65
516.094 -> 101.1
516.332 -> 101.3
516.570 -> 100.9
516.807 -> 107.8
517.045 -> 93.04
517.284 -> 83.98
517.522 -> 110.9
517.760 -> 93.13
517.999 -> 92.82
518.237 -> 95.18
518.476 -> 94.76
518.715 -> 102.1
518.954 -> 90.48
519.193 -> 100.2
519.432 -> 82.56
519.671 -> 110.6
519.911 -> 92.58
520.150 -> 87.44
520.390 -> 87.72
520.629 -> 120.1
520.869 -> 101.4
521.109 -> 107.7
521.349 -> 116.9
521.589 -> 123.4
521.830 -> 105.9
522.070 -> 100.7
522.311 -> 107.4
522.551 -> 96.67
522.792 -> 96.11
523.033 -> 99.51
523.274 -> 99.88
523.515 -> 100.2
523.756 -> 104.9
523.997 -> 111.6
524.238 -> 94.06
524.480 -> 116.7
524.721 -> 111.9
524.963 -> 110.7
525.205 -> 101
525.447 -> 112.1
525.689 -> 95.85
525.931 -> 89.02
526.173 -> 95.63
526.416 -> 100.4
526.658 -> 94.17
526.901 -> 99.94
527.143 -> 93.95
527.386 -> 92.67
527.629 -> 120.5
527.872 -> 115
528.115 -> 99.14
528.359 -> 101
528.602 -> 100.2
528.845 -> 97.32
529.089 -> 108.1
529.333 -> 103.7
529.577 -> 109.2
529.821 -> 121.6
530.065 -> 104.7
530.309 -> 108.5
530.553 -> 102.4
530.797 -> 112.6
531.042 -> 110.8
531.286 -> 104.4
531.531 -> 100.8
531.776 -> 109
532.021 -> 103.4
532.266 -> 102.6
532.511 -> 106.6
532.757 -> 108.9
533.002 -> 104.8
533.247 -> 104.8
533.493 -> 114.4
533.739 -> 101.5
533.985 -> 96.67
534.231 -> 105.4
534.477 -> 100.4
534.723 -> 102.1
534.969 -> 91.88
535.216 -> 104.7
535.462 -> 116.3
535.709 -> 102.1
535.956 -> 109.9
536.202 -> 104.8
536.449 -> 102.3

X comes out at -0.11 mag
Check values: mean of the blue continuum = 92.9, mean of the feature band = 108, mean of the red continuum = 104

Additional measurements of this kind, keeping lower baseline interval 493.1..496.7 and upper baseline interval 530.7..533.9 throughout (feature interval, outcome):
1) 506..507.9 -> 0.04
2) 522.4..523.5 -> 0.05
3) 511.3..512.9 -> -0.07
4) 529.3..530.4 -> -0.05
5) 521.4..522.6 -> -0.05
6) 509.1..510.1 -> -0.10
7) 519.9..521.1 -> 0.03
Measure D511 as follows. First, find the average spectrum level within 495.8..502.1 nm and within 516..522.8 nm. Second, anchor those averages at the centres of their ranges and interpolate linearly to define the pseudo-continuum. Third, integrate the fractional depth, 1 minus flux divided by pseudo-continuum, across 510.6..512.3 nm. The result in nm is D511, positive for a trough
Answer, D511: -0.17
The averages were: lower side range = 93.1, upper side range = 100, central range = 107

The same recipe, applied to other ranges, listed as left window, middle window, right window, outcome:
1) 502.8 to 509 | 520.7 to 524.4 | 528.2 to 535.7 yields -0.08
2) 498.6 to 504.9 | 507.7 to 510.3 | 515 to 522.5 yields -0.13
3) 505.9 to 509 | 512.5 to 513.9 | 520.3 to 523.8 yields 0.04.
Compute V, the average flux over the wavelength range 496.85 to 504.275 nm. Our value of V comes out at 95.3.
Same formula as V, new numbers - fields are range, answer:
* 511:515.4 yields 102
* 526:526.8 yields 96.3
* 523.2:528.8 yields 103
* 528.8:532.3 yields 107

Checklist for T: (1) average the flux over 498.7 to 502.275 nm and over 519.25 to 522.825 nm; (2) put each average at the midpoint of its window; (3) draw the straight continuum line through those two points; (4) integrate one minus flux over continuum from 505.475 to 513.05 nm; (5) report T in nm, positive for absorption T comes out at -0.39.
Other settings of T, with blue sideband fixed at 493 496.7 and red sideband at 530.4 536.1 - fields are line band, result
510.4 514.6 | -0.15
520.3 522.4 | -0.14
